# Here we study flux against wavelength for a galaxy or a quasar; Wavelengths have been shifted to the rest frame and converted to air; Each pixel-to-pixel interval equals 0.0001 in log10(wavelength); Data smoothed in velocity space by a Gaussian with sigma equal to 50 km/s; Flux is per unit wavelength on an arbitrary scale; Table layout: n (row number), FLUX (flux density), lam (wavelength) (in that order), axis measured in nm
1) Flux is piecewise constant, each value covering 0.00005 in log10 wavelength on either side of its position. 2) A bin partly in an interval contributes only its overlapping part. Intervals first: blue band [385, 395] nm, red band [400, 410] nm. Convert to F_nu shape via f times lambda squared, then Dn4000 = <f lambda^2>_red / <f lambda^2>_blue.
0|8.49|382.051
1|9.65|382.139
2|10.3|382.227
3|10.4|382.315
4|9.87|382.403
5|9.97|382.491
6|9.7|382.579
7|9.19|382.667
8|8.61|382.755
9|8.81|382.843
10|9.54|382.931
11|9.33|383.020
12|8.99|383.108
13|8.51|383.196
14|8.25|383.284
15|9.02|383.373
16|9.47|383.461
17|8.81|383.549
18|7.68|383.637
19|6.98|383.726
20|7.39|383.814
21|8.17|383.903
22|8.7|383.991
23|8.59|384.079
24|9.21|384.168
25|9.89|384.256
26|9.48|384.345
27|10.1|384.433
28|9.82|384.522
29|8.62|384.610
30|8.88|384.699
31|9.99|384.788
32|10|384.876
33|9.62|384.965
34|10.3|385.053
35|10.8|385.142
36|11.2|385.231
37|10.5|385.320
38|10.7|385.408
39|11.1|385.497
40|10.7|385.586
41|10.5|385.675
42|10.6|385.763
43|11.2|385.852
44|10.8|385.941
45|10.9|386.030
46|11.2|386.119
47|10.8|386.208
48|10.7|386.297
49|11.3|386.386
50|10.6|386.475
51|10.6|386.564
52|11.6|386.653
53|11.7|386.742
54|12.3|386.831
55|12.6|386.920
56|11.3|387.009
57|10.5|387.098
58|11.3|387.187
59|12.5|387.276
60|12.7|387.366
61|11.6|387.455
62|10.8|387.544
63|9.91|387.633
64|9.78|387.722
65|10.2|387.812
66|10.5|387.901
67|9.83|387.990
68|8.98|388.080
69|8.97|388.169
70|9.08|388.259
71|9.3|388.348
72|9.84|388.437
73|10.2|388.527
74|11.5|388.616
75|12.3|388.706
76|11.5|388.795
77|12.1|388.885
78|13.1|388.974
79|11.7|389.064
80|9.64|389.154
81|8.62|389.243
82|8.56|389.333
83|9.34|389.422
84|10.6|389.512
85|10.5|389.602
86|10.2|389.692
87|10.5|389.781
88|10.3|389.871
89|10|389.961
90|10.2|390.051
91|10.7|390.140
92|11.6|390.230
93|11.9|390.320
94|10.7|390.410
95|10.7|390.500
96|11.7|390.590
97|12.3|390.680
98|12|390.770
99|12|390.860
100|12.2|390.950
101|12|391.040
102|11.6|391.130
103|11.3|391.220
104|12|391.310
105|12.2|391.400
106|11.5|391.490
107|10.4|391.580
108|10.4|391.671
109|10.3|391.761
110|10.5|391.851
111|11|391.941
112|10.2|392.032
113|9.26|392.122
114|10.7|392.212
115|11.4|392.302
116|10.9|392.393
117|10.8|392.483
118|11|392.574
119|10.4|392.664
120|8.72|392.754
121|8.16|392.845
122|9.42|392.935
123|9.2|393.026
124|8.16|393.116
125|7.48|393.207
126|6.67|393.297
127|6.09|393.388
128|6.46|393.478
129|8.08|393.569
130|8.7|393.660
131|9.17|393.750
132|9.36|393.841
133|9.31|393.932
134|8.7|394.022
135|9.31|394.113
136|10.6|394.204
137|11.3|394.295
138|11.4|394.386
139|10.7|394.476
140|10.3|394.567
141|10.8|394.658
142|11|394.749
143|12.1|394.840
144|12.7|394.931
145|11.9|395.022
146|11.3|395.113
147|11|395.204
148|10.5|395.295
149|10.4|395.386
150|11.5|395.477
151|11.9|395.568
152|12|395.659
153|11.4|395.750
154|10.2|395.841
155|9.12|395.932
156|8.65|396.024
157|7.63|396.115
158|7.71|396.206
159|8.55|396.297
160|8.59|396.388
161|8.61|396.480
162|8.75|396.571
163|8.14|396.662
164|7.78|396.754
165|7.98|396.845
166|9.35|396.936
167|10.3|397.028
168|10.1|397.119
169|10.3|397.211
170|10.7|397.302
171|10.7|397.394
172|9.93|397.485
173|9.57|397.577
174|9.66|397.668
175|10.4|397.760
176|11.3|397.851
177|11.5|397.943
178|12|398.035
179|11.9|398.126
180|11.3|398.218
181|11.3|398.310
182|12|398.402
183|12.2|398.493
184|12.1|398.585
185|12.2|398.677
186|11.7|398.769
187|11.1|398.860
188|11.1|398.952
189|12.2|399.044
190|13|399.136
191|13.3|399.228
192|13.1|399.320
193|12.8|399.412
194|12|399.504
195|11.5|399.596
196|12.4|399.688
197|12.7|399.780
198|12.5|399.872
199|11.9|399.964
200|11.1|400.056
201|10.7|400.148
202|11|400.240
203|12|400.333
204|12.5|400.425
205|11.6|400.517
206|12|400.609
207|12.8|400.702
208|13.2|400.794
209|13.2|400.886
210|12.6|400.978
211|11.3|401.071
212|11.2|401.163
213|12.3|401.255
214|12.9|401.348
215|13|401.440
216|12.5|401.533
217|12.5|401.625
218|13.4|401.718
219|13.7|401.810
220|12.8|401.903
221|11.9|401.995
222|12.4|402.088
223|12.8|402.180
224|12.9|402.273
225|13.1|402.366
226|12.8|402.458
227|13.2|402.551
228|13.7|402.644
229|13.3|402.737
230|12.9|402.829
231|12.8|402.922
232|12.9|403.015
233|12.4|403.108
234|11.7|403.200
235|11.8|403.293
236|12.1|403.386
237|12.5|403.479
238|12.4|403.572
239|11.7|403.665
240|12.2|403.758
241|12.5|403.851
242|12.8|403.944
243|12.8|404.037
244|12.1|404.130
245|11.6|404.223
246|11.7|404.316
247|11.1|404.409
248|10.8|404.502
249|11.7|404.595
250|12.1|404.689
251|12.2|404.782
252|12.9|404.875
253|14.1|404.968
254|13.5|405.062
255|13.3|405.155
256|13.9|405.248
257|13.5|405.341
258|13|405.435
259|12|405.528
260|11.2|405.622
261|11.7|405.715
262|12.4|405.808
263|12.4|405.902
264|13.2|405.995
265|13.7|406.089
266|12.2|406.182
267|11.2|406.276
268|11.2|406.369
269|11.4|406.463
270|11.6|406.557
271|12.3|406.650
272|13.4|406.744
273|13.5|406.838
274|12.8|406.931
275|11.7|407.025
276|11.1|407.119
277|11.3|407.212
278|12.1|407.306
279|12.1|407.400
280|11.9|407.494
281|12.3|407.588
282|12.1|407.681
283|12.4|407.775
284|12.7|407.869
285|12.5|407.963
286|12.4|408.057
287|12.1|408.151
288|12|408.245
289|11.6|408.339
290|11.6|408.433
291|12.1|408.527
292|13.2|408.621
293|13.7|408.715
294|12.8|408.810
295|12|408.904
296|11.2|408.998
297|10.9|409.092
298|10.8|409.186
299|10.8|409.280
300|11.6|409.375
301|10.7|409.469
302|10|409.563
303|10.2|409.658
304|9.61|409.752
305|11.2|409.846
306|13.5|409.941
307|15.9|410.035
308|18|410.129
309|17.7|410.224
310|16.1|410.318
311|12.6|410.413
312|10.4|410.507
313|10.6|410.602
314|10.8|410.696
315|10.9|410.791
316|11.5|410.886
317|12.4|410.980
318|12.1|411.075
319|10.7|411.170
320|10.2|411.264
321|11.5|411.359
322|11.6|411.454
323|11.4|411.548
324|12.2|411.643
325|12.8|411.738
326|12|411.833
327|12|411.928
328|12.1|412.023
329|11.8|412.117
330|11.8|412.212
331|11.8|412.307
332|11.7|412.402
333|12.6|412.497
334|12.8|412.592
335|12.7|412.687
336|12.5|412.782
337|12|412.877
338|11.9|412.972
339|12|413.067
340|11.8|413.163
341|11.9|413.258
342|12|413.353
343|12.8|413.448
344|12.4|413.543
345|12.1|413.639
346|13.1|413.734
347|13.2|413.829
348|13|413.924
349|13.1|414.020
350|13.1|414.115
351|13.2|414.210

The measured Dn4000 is 1.3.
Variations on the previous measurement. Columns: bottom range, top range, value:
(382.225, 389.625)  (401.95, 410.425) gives 1.36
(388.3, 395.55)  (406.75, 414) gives 1.28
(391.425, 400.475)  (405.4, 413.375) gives 1.24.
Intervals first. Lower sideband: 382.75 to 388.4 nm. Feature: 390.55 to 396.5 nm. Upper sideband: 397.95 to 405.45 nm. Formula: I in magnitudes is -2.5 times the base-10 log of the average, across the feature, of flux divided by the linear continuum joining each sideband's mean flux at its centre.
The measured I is 0.10 mag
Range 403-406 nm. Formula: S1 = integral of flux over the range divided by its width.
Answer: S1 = 12.4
